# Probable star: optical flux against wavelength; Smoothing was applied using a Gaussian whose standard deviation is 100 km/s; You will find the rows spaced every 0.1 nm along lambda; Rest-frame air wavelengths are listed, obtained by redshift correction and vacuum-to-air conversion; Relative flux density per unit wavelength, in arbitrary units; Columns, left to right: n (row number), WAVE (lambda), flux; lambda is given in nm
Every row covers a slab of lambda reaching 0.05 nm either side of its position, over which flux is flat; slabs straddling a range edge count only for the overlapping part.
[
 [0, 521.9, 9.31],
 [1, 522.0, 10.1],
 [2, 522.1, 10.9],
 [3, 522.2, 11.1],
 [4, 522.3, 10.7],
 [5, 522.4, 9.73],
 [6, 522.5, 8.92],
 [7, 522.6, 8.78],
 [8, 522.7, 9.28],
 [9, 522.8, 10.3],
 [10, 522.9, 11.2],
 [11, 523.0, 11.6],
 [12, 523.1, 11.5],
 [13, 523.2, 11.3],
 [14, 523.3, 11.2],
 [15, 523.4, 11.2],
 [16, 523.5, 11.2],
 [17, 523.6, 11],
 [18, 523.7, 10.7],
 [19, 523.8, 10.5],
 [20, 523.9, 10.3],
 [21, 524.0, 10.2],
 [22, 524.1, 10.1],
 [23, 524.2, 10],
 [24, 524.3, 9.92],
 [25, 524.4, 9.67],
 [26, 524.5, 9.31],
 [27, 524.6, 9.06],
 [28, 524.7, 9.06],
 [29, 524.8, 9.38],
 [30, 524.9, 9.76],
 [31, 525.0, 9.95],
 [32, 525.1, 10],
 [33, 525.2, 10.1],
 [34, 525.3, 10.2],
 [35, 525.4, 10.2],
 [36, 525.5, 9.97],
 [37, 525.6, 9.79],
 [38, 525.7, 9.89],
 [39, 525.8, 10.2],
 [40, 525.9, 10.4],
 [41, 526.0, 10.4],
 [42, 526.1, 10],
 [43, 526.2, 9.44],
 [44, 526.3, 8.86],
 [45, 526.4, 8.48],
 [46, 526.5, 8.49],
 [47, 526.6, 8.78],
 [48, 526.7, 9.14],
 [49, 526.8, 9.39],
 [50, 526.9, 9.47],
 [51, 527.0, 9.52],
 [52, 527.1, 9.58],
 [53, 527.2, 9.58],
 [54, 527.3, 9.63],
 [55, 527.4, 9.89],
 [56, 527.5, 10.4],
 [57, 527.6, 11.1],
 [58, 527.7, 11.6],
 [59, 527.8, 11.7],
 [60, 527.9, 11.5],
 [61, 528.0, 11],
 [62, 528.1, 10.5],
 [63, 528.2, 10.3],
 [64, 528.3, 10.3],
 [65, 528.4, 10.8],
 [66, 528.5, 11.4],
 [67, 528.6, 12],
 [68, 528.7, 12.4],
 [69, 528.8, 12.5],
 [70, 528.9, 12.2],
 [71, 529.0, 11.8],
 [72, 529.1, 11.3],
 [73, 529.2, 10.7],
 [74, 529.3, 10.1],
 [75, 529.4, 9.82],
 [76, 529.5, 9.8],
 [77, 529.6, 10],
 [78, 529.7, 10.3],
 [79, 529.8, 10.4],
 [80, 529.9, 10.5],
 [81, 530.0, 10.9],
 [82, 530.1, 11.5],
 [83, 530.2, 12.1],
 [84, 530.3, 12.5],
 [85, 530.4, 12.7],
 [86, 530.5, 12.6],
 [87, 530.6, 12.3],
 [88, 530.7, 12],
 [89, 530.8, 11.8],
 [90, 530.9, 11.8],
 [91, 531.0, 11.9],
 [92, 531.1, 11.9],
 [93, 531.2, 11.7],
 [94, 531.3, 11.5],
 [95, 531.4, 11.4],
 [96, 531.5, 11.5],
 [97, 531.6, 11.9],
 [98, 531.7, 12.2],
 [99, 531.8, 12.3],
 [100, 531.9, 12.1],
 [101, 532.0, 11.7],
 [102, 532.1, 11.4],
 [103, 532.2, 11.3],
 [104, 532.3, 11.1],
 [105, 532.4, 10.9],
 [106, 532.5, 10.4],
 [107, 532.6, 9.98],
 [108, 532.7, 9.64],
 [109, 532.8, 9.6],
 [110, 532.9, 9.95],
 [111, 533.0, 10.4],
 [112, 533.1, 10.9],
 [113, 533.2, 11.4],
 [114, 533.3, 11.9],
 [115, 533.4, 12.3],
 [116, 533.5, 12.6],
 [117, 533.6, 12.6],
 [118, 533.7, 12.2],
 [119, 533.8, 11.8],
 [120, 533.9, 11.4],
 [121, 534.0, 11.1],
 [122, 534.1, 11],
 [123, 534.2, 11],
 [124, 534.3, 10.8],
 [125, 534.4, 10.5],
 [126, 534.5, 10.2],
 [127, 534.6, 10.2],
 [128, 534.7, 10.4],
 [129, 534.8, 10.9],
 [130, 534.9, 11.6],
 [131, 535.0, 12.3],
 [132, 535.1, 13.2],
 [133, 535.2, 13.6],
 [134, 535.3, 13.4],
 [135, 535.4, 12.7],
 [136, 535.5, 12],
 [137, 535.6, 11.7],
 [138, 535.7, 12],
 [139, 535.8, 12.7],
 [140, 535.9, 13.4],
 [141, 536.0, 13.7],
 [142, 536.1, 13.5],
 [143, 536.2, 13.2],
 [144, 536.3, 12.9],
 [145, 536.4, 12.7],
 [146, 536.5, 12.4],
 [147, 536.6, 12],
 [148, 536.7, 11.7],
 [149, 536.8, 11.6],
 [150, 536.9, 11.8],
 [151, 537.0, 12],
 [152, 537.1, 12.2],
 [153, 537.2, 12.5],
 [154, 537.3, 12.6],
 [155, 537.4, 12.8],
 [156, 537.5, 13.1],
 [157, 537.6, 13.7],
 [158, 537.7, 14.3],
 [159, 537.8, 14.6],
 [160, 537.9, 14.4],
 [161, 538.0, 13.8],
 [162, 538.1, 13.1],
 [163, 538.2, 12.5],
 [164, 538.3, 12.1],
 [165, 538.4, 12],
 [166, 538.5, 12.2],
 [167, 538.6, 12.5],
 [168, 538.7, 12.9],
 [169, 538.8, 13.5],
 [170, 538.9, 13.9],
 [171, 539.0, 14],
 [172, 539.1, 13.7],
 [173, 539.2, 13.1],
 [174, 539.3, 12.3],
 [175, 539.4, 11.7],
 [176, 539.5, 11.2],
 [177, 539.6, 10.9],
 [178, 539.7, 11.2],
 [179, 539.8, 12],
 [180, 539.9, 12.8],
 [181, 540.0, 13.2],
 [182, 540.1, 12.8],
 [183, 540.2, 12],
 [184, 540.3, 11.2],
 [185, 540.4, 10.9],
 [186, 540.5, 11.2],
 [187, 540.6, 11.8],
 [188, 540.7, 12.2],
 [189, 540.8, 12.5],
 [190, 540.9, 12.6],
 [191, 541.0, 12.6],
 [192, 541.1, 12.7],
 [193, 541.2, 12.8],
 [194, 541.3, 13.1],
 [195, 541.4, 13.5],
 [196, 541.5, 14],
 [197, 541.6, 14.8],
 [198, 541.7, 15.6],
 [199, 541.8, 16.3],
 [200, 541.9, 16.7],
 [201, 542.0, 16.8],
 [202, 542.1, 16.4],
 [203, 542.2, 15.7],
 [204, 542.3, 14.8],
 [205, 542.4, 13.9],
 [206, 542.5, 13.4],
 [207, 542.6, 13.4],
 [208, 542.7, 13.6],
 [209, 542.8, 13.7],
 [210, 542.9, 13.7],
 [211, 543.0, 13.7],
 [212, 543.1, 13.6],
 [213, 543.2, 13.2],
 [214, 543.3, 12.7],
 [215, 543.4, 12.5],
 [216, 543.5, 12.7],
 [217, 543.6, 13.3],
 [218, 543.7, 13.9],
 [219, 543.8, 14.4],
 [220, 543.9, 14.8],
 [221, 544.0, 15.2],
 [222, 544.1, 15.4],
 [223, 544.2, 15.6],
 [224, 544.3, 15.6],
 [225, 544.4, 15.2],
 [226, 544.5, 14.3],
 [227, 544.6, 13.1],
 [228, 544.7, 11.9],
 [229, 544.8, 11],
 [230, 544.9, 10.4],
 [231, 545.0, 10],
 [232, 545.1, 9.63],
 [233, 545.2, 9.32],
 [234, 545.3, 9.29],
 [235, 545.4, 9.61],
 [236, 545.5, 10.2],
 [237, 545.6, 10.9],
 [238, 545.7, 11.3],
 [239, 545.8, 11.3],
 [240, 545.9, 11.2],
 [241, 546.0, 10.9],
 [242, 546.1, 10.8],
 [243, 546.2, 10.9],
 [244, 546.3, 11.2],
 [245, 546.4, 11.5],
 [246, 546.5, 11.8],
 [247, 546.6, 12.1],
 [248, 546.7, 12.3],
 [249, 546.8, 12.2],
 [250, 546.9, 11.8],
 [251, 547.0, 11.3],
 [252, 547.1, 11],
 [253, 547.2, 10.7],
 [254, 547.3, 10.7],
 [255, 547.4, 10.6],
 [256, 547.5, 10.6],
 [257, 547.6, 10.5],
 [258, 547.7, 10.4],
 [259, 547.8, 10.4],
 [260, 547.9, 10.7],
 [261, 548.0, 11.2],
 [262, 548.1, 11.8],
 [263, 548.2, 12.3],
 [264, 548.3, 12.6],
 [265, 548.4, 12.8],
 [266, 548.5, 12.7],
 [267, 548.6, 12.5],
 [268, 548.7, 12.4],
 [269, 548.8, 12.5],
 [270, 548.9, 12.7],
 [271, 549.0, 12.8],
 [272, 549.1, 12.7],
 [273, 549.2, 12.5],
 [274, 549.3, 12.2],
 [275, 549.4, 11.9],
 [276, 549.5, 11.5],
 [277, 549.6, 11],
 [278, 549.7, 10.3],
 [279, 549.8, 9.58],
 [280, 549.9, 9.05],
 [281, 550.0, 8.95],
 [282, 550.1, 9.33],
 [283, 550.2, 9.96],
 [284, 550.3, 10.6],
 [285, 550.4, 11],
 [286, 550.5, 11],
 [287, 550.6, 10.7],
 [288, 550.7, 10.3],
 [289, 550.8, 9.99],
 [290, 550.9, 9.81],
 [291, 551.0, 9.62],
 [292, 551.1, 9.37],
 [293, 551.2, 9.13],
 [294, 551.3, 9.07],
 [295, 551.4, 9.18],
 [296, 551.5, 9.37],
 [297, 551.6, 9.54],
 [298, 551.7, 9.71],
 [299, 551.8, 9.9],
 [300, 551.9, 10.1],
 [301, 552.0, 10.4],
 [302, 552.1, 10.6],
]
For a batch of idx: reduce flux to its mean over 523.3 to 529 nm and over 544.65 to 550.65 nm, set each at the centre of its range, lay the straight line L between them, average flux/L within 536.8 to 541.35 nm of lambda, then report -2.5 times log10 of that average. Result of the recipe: -0.170 mag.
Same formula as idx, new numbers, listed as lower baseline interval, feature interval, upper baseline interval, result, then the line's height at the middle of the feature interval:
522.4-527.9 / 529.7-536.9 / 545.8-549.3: -0.105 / 10.6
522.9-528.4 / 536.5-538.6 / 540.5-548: -0.090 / 11.7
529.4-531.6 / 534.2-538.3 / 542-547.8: -0.055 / 11.8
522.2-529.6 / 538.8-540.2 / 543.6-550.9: -0.131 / 11.1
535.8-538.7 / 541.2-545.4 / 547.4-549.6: -0.109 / 12.3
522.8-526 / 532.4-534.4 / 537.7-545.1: 0.075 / 11.9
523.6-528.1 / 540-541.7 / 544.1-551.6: -0.173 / 10.8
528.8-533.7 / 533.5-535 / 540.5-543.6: 0.076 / 12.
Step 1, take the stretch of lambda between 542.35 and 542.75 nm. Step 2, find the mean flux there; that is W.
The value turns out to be 13.6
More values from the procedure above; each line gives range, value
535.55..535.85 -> 12.1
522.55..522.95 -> 9.89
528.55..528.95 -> 12.3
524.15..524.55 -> 9.72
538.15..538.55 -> 12.2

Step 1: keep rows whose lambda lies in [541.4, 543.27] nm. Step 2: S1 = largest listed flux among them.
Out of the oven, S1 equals 16.8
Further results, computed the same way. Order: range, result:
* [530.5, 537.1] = 13.7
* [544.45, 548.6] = 14.3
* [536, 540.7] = 14.6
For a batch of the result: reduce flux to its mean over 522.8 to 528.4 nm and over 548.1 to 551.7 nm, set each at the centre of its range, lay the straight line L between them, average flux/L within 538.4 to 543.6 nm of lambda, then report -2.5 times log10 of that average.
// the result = -0.24 mag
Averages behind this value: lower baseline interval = 10.2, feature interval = 13.2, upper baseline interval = 10.9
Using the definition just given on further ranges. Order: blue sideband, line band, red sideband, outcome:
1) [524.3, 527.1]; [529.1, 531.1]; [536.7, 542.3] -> -0.06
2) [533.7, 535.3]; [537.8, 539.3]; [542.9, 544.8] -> -0.06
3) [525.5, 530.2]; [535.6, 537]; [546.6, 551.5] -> -0.18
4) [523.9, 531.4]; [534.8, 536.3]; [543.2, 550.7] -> -0.16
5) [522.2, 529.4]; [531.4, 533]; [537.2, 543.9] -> 0.05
